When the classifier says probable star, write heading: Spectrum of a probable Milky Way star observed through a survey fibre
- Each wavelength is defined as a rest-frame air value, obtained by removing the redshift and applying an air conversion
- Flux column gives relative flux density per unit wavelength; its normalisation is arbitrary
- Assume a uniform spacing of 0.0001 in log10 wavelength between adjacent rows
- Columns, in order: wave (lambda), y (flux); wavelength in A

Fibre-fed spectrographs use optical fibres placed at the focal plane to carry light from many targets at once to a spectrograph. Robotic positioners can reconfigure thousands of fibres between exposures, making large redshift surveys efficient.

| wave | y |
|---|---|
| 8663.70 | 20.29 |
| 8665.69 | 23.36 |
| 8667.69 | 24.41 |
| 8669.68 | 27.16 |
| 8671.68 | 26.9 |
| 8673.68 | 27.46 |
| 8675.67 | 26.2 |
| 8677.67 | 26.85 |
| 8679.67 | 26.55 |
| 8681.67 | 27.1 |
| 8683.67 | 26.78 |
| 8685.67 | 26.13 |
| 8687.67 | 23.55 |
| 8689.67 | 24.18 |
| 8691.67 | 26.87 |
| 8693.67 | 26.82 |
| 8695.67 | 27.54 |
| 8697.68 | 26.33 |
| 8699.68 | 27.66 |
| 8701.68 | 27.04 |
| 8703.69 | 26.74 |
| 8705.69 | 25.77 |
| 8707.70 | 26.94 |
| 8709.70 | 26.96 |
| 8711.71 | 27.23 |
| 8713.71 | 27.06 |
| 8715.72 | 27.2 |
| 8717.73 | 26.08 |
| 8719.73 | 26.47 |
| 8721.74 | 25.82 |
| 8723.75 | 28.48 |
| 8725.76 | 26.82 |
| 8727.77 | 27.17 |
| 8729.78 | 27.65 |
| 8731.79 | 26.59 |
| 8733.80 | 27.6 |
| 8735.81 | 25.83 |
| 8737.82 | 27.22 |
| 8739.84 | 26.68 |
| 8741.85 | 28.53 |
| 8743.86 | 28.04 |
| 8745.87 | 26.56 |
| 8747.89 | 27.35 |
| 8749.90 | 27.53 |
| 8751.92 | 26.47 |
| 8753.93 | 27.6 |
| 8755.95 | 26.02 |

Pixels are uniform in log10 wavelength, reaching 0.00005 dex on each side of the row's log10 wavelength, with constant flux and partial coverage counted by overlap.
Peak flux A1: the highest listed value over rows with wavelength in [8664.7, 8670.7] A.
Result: 27.16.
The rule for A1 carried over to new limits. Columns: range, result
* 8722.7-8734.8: 28.48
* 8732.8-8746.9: 28.53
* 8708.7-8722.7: 27.23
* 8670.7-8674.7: 27.46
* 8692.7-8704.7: 27.66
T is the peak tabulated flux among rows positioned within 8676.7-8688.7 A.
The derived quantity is 27.1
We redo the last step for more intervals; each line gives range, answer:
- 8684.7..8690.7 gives 26.13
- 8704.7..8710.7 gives 26.96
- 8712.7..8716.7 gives 27.2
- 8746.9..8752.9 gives 27.53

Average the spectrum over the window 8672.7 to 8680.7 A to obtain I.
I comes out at 26.8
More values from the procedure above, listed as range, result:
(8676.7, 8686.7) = 26.7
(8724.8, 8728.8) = 27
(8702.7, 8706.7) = 26.2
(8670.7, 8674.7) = 27.2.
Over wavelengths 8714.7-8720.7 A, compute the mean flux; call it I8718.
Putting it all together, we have 26.6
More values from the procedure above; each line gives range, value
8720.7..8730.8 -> 27.2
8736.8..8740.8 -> 26.9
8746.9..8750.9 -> 27.5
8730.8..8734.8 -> 27.1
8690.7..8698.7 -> 26.9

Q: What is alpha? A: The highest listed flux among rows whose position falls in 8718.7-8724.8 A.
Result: 28.48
